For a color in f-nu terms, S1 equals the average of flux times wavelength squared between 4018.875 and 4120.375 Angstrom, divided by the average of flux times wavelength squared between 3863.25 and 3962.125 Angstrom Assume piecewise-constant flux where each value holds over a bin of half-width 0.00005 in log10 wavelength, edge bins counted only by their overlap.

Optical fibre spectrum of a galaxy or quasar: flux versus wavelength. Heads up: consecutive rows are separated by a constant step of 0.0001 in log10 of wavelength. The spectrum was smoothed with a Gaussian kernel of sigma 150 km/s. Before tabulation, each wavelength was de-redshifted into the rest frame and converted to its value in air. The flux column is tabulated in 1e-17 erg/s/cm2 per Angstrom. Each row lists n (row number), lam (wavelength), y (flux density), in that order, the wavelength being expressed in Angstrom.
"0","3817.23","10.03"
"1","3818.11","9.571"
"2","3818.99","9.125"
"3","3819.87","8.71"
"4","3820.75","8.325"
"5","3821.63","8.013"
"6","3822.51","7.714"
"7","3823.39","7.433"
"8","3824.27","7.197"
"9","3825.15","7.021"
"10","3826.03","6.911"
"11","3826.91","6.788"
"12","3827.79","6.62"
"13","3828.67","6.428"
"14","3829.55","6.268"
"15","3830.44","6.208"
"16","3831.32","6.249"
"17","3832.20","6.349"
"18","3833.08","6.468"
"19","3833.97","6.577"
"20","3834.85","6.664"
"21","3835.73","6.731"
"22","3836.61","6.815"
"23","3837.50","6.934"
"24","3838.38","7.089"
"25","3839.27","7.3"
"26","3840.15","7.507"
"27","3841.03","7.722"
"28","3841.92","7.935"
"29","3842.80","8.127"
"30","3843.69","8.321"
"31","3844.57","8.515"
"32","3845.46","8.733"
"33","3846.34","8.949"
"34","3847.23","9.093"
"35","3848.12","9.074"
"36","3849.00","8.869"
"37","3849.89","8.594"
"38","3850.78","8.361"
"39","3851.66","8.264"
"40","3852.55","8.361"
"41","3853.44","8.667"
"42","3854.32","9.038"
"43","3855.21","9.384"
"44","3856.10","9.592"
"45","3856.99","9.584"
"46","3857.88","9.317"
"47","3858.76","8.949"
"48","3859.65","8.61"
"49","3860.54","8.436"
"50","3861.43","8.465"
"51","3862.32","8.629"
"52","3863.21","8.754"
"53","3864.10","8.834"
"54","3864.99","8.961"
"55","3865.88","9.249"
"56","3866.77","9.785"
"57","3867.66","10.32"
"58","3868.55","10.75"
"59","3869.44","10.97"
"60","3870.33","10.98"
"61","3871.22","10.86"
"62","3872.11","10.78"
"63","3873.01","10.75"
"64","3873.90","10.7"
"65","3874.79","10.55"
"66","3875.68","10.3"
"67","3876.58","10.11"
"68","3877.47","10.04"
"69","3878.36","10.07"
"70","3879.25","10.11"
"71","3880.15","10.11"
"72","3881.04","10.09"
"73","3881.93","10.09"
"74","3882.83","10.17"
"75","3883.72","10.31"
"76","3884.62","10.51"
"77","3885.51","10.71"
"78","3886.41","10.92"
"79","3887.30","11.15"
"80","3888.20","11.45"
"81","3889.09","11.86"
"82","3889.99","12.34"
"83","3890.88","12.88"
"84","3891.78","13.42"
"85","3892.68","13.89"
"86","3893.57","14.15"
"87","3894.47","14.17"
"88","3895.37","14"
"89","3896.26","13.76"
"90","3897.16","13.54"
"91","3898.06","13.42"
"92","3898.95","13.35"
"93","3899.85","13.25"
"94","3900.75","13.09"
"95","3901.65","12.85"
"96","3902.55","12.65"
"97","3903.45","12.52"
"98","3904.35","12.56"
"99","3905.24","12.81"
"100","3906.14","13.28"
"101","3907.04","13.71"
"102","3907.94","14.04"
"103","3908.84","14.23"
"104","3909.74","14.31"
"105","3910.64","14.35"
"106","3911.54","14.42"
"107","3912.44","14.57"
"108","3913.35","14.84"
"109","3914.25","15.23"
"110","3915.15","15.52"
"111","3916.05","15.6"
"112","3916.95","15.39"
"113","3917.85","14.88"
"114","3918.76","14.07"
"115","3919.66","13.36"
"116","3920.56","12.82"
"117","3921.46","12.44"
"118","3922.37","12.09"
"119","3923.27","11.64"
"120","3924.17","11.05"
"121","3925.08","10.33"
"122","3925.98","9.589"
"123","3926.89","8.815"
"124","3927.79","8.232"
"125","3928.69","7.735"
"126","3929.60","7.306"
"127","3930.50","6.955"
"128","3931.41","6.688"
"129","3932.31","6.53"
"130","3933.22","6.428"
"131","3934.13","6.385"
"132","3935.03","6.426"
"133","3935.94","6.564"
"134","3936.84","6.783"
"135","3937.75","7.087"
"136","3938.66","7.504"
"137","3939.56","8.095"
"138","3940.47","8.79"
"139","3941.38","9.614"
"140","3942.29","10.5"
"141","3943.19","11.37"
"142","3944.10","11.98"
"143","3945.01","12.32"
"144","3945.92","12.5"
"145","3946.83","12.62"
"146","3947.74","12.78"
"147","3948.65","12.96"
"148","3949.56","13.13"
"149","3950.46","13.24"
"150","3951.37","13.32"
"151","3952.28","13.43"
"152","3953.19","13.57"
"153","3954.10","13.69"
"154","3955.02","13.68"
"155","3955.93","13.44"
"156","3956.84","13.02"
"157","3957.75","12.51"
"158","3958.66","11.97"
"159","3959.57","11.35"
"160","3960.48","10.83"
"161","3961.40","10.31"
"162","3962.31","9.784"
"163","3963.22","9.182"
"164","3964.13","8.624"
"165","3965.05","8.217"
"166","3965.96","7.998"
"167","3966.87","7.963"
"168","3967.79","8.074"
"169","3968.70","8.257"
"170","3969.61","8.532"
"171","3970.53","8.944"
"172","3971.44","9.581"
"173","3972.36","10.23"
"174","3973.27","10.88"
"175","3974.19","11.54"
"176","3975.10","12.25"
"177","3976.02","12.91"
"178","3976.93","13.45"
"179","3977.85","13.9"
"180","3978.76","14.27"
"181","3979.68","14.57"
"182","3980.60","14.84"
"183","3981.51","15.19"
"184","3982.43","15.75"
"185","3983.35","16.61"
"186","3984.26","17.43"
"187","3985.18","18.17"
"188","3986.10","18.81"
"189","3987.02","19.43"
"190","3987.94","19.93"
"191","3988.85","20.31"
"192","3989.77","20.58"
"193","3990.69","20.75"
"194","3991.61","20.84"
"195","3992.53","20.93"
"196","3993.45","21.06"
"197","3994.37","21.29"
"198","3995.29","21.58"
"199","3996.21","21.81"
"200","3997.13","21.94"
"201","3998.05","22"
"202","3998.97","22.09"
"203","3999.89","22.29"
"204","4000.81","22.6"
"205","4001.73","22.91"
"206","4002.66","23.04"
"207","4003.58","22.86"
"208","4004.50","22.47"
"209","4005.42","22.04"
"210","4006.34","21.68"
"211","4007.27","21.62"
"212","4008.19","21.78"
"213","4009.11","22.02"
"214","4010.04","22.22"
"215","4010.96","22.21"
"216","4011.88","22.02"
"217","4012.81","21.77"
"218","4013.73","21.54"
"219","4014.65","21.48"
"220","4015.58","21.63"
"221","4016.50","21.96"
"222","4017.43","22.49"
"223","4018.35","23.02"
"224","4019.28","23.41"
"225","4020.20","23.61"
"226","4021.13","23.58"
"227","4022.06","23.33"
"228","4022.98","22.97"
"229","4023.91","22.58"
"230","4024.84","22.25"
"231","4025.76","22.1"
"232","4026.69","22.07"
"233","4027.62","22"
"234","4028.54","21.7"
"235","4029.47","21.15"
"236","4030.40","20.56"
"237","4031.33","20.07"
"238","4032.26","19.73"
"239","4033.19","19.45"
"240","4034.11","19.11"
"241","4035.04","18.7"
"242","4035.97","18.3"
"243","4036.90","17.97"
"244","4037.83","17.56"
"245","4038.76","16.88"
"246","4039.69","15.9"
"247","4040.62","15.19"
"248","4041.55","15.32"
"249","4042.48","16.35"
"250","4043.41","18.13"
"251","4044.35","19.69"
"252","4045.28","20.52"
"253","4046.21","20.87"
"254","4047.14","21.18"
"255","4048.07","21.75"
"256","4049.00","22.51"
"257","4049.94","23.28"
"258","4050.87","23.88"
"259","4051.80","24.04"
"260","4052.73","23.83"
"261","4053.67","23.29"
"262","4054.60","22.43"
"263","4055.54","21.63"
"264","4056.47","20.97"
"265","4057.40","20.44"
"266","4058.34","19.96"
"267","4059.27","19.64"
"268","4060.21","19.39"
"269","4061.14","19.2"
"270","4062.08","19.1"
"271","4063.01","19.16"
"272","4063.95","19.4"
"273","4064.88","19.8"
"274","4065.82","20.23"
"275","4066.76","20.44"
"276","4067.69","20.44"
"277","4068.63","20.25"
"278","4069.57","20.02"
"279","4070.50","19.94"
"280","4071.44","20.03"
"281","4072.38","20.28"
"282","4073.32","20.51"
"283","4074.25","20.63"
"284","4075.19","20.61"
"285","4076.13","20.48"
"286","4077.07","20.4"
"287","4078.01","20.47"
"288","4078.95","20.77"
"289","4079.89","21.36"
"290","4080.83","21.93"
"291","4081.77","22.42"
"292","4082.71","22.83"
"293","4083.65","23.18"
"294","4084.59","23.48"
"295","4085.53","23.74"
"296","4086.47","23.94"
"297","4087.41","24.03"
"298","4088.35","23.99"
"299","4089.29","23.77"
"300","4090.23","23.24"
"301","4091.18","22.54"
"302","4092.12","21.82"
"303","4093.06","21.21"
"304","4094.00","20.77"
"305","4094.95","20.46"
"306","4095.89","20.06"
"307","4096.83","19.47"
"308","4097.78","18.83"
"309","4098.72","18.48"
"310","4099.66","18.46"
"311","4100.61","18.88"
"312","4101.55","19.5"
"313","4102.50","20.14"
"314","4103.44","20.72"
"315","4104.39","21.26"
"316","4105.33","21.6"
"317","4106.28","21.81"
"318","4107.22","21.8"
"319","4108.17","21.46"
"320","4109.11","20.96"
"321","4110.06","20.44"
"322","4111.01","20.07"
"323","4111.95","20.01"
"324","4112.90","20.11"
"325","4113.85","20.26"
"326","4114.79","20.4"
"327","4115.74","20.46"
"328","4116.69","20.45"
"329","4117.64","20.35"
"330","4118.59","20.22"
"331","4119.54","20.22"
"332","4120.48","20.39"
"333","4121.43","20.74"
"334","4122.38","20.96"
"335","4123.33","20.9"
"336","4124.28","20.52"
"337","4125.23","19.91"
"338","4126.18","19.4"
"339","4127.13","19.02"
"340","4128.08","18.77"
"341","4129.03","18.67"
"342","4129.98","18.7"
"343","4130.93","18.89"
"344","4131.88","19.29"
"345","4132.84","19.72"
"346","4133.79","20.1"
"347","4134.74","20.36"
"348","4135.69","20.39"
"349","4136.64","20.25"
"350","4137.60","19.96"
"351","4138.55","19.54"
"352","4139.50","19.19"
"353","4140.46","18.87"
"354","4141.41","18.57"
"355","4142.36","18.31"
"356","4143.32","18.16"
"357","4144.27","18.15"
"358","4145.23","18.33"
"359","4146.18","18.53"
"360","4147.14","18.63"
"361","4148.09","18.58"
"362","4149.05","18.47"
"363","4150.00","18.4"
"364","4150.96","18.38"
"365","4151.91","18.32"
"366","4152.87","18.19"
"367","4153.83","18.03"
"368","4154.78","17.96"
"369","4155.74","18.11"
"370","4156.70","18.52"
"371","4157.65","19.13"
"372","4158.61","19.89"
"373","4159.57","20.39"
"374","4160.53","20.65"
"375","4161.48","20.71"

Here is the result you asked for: 1.96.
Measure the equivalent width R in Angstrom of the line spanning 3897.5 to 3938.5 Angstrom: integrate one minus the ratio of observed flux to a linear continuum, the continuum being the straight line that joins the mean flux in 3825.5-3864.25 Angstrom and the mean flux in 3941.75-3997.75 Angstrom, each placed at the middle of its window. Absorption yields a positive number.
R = -0.7 Angstrom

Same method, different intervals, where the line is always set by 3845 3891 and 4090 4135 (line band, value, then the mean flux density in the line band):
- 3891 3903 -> -2.62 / 13.5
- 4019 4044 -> -4.80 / 20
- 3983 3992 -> -2.64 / 19.3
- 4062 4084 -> -2.43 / 20.6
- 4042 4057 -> -3.36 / 21.5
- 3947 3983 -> 5.63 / 11.8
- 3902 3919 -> -3.64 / 14.1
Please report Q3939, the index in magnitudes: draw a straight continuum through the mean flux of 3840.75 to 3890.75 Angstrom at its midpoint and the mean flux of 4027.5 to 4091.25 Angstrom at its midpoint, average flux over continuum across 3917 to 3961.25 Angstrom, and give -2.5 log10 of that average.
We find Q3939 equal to 0.28 mag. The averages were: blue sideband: 9.68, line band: 10.7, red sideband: 20.7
